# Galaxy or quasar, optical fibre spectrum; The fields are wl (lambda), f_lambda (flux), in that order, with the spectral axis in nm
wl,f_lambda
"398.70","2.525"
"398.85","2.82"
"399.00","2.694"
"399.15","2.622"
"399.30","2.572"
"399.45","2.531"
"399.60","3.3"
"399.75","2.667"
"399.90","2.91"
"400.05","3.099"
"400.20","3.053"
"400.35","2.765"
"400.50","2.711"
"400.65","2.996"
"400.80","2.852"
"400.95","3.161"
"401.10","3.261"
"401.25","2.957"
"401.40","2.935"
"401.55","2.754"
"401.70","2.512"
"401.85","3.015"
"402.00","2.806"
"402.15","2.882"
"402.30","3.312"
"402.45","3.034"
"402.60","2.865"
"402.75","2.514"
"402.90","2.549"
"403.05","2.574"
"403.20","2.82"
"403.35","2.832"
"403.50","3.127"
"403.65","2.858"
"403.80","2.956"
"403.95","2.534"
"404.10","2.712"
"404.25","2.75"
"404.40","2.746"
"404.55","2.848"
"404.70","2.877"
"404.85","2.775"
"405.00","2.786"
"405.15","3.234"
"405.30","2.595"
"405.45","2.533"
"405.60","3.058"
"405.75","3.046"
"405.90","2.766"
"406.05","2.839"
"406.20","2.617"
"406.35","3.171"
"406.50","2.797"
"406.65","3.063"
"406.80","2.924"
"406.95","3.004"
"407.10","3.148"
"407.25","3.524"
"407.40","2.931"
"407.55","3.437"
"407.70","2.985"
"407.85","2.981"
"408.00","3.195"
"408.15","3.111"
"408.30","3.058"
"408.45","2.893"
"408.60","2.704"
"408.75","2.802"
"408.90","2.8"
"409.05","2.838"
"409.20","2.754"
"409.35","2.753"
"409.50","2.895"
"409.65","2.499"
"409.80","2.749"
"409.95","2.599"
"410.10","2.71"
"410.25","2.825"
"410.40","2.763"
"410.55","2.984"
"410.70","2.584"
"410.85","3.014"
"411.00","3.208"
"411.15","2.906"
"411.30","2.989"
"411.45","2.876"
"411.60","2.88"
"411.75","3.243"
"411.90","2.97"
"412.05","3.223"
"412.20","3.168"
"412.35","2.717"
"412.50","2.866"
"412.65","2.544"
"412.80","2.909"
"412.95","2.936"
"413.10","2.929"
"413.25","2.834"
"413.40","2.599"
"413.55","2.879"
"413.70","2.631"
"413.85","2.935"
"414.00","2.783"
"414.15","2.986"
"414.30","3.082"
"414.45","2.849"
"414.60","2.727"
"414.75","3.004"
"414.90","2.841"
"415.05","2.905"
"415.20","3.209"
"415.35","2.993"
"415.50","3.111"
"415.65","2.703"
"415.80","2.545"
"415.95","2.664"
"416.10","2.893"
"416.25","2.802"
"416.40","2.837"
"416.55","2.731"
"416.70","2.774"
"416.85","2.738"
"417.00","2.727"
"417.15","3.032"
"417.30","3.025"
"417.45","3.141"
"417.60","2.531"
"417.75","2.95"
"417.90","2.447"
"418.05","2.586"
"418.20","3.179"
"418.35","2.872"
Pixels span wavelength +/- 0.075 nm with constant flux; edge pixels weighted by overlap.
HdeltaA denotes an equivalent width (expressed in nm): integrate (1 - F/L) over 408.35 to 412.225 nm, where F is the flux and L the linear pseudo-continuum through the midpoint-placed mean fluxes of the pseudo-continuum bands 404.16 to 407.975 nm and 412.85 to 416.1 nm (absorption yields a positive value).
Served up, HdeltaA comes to 0.05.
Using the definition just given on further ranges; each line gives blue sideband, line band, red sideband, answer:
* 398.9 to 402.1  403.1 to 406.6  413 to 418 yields 0.03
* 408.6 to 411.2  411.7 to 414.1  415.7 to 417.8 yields -0.07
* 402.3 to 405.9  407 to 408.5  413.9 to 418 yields -0.16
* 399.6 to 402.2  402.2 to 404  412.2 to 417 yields 0.04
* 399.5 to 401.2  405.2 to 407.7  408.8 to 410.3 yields -0.13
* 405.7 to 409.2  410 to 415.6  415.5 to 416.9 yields -0.12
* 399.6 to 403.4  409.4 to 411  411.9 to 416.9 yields 0.05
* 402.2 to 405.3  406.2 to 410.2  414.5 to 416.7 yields -0.13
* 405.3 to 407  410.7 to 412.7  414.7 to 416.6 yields -0.06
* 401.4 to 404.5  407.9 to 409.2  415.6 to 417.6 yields -0.05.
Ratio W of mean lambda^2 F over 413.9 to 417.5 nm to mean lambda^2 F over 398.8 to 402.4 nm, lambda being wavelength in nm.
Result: 1.1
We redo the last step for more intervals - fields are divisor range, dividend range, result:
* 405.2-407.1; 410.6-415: 1.04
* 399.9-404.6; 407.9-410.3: 1.02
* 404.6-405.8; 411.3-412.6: 1.08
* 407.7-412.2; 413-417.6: 1.01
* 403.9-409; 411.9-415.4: 1.03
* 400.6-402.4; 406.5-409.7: 1.04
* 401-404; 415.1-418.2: 1.06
